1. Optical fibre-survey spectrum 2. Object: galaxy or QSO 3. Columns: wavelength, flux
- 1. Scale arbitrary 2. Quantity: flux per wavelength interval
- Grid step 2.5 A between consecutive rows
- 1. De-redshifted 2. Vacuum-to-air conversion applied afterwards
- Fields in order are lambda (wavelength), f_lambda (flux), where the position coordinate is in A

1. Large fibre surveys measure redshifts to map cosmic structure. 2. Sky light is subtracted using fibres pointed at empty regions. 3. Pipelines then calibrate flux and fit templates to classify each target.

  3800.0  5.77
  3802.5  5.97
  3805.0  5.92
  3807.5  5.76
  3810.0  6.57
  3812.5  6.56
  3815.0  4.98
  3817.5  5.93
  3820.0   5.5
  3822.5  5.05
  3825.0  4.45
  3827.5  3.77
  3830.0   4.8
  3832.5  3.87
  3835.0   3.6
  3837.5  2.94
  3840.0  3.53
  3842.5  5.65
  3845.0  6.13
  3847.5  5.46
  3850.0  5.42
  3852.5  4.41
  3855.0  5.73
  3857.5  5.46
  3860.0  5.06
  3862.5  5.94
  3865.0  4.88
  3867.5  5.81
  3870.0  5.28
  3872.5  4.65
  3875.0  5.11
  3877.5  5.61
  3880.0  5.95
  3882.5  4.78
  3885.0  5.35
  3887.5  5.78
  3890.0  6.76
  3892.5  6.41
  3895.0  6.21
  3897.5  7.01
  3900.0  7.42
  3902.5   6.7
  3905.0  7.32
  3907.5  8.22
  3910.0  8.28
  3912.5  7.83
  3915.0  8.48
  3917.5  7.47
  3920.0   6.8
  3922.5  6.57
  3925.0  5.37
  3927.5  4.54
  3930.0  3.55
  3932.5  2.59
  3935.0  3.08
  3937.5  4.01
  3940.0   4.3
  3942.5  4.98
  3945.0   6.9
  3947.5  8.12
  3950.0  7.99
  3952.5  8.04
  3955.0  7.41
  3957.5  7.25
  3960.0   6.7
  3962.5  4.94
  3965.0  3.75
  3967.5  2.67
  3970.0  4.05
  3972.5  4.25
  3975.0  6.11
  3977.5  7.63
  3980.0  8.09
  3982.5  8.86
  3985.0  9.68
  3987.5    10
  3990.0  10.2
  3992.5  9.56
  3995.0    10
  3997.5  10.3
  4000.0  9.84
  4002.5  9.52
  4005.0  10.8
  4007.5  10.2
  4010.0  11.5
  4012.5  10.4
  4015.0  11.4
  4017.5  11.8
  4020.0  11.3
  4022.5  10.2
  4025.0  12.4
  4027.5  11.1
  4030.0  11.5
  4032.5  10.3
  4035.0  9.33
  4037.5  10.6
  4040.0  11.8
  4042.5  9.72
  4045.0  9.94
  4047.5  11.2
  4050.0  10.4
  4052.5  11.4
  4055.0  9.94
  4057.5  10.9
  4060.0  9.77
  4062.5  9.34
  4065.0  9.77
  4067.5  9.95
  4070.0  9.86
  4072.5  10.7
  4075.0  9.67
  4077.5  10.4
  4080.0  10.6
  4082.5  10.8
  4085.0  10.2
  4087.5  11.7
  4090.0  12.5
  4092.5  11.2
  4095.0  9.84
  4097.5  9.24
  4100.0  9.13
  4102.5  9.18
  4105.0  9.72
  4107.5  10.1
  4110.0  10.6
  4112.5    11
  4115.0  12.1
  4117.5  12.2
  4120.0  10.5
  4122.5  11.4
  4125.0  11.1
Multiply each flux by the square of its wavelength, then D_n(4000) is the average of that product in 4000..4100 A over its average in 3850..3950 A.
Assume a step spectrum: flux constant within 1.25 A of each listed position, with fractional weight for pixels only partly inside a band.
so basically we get 1.94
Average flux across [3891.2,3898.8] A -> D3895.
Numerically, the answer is 6.55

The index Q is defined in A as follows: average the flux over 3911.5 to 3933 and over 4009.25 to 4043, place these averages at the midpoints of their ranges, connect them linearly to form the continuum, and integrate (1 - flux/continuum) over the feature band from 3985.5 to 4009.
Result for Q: -1.1 A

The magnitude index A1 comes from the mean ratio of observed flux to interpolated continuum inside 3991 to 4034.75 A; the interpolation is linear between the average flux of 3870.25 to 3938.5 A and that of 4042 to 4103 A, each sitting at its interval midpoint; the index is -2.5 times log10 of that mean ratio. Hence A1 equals -0.212 mag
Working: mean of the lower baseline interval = 5.99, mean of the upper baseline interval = 10.3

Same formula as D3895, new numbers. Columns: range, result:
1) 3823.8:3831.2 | 4.34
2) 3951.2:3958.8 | 7.56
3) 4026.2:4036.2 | 10.6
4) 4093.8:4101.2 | 9.4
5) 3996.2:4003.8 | 9.89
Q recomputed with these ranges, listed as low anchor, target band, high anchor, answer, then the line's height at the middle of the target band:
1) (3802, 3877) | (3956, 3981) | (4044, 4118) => 7.6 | 7.96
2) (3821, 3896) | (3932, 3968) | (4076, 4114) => 7.8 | 7.17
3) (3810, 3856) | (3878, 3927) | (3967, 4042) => 0.7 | 6.81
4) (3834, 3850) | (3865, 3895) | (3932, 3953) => -3.6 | 4.99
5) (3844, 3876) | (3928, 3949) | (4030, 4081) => 7.5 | 7.33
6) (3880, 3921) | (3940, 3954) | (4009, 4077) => 2.0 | 8.1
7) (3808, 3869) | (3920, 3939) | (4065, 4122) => 7.0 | 7.01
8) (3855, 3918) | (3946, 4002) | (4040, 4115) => 4.4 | 8.15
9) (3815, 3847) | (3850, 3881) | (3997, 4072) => 1.7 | 5.64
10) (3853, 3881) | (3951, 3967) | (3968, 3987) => 1.0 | 6.65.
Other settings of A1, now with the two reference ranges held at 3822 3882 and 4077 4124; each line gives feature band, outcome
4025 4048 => -0.17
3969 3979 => 0.35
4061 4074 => 0.00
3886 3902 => -0.12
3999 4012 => -0.22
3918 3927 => 0.06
